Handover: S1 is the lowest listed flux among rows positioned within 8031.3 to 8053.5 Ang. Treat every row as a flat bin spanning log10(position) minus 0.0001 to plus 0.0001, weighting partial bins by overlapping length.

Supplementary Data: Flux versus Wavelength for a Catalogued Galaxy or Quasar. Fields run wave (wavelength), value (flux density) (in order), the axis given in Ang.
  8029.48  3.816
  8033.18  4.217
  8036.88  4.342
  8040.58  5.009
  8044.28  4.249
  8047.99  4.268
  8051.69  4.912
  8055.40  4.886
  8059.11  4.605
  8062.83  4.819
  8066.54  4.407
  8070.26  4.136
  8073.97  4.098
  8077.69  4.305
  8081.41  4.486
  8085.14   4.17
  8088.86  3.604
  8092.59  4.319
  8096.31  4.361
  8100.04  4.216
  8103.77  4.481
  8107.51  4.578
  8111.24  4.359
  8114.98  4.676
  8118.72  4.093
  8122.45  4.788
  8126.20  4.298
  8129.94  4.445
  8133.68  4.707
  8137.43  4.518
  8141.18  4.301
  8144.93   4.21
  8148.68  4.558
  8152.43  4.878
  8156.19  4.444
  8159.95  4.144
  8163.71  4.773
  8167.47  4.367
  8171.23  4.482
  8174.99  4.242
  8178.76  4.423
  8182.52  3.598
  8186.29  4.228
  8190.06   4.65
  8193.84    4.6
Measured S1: 4.217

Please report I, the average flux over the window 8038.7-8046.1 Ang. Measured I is 4.63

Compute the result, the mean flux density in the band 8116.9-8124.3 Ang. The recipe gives 4.45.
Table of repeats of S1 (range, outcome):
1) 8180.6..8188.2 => 3.598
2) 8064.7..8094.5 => 3.604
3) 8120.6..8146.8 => 4.21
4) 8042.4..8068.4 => 4.249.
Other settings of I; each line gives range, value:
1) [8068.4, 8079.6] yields 4.18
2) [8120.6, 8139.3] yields 4.55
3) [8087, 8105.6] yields 4.2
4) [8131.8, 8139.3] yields 4.61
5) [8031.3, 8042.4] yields 4.52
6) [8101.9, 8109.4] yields 4.53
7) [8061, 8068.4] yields 4.61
